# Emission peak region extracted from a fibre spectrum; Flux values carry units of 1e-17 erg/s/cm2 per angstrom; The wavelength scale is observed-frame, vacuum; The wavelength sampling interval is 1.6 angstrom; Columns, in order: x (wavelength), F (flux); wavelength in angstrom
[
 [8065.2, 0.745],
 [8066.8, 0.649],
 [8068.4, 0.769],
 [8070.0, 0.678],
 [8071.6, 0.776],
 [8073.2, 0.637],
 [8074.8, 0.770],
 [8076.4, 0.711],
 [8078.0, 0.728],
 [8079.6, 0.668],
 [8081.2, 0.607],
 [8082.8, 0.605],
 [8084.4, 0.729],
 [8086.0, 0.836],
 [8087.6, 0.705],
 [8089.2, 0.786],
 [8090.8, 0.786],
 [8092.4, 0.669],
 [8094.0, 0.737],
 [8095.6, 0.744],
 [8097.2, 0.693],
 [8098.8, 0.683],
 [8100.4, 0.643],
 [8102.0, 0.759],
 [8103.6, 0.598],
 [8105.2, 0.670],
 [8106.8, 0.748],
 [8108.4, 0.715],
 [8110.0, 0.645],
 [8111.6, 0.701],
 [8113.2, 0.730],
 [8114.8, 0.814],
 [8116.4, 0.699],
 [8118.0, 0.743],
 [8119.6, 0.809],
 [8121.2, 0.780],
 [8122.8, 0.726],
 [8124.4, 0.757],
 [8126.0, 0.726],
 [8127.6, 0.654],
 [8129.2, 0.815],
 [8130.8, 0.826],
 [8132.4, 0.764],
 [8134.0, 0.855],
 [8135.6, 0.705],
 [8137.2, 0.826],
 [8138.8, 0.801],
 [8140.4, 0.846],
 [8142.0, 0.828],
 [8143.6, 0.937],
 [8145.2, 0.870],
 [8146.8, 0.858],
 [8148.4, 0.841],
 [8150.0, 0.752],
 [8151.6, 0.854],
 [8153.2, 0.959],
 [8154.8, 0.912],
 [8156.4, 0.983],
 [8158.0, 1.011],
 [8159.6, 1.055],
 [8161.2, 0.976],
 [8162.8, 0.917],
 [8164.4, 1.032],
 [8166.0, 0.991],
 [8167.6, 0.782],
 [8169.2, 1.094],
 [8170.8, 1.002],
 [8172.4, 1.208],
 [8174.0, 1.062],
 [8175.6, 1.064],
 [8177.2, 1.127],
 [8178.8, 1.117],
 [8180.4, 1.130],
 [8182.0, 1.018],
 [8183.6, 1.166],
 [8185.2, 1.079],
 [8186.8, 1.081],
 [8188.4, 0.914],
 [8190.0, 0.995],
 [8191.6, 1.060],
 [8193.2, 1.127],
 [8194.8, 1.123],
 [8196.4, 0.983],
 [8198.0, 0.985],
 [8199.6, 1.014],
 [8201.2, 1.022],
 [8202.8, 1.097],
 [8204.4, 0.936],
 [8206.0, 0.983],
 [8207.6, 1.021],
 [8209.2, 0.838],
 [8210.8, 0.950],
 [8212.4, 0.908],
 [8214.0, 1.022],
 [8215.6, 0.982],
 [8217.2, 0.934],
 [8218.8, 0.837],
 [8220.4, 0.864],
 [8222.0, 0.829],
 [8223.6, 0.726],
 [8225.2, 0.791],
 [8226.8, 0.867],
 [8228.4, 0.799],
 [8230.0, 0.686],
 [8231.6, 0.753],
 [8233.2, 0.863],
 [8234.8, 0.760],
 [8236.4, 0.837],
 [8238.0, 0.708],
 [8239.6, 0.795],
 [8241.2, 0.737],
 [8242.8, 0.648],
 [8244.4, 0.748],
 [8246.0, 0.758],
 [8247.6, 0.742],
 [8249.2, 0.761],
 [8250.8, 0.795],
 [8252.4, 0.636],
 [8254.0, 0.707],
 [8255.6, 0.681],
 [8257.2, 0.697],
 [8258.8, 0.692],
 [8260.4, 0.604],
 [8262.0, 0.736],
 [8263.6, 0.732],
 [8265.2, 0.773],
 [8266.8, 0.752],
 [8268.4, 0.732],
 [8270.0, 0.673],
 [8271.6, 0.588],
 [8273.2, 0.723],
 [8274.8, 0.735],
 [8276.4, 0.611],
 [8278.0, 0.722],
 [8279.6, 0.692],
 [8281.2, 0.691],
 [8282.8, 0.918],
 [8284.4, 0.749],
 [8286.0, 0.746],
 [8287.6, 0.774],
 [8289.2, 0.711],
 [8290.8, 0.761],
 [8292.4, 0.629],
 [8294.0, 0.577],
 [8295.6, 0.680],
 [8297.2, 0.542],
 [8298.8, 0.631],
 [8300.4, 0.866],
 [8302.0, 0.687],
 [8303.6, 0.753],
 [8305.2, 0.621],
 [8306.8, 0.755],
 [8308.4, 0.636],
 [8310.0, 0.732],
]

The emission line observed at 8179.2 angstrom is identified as Mg II 2798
